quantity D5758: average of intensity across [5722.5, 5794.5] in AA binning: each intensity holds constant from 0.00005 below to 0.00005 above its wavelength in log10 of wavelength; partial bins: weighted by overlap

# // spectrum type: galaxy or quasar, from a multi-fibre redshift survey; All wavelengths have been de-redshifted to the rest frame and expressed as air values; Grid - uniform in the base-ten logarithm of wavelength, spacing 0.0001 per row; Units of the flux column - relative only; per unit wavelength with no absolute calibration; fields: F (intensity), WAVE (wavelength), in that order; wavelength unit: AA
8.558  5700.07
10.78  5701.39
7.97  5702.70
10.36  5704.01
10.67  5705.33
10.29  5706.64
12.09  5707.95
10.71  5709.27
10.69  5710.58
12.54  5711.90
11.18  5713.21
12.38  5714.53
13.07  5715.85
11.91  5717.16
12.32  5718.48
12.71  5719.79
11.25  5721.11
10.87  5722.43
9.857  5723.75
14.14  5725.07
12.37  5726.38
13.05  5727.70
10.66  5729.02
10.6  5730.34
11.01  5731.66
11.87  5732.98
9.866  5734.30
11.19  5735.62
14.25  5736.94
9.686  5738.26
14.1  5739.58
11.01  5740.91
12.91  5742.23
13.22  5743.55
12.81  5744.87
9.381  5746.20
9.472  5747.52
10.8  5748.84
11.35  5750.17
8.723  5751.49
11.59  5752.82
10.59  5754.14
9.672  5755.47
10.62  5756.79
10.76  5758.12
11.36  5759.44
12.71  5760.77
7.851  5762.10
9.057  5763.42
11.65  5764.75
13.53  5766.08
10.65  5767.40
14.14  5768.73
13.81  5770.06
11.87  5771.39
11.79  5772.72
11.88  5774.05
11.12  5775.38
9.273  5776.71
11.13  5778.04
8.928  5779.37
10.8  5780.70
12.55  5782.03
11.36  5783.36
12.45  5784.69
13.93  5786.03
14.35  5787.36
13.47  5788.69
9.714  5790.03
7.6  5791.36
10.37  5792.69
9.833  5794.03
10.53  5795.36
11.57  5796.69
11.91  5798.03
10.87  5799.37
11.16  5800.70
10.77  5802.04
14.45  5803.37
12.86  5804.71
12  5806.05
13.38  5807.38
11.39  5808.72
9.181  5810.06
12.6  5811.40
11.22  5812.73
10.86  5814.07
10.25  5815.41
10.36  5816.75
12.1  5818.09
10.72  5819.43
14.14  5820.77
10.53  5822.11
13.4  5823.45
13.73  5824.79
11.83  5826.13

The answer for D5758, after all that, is 11.3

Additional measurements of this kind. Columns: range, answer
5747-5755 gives 10.4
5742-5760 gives 10.9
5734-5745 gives 12.2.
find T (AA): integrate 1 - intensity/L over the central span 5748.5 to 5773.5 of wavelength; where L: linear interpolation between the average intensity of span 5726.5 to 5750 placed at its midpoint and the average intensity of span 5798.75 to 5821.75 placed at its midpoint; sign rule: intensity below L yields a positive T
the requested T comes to 0.8 AA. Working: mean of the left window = 11.5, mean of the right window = 11.7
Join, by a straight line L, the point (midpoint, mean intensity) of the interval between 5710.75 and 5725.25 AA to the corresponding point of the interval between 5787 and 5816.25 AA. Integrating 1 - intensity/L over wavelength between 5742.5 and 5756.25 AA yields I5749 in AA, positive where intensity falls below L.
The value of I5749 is 1.0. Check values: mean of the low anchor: 11.9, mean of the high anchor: 11.3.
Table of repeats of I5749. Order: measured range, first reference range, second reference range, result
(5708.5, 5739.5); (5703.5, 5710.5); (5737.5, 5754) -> -2.0 AA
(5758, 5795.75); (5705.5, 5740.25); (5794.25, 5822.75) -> 0.8 AA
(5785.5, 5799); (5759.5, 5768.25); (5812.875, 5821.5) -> -0.1 AA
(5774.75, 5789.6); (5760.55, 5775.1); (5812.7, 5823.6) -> -0.2 AA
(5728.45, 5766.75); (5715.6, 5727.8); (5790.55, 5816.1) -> 2.2 AA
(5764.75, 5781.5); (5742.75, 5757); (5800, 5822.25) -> -0.7 AA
